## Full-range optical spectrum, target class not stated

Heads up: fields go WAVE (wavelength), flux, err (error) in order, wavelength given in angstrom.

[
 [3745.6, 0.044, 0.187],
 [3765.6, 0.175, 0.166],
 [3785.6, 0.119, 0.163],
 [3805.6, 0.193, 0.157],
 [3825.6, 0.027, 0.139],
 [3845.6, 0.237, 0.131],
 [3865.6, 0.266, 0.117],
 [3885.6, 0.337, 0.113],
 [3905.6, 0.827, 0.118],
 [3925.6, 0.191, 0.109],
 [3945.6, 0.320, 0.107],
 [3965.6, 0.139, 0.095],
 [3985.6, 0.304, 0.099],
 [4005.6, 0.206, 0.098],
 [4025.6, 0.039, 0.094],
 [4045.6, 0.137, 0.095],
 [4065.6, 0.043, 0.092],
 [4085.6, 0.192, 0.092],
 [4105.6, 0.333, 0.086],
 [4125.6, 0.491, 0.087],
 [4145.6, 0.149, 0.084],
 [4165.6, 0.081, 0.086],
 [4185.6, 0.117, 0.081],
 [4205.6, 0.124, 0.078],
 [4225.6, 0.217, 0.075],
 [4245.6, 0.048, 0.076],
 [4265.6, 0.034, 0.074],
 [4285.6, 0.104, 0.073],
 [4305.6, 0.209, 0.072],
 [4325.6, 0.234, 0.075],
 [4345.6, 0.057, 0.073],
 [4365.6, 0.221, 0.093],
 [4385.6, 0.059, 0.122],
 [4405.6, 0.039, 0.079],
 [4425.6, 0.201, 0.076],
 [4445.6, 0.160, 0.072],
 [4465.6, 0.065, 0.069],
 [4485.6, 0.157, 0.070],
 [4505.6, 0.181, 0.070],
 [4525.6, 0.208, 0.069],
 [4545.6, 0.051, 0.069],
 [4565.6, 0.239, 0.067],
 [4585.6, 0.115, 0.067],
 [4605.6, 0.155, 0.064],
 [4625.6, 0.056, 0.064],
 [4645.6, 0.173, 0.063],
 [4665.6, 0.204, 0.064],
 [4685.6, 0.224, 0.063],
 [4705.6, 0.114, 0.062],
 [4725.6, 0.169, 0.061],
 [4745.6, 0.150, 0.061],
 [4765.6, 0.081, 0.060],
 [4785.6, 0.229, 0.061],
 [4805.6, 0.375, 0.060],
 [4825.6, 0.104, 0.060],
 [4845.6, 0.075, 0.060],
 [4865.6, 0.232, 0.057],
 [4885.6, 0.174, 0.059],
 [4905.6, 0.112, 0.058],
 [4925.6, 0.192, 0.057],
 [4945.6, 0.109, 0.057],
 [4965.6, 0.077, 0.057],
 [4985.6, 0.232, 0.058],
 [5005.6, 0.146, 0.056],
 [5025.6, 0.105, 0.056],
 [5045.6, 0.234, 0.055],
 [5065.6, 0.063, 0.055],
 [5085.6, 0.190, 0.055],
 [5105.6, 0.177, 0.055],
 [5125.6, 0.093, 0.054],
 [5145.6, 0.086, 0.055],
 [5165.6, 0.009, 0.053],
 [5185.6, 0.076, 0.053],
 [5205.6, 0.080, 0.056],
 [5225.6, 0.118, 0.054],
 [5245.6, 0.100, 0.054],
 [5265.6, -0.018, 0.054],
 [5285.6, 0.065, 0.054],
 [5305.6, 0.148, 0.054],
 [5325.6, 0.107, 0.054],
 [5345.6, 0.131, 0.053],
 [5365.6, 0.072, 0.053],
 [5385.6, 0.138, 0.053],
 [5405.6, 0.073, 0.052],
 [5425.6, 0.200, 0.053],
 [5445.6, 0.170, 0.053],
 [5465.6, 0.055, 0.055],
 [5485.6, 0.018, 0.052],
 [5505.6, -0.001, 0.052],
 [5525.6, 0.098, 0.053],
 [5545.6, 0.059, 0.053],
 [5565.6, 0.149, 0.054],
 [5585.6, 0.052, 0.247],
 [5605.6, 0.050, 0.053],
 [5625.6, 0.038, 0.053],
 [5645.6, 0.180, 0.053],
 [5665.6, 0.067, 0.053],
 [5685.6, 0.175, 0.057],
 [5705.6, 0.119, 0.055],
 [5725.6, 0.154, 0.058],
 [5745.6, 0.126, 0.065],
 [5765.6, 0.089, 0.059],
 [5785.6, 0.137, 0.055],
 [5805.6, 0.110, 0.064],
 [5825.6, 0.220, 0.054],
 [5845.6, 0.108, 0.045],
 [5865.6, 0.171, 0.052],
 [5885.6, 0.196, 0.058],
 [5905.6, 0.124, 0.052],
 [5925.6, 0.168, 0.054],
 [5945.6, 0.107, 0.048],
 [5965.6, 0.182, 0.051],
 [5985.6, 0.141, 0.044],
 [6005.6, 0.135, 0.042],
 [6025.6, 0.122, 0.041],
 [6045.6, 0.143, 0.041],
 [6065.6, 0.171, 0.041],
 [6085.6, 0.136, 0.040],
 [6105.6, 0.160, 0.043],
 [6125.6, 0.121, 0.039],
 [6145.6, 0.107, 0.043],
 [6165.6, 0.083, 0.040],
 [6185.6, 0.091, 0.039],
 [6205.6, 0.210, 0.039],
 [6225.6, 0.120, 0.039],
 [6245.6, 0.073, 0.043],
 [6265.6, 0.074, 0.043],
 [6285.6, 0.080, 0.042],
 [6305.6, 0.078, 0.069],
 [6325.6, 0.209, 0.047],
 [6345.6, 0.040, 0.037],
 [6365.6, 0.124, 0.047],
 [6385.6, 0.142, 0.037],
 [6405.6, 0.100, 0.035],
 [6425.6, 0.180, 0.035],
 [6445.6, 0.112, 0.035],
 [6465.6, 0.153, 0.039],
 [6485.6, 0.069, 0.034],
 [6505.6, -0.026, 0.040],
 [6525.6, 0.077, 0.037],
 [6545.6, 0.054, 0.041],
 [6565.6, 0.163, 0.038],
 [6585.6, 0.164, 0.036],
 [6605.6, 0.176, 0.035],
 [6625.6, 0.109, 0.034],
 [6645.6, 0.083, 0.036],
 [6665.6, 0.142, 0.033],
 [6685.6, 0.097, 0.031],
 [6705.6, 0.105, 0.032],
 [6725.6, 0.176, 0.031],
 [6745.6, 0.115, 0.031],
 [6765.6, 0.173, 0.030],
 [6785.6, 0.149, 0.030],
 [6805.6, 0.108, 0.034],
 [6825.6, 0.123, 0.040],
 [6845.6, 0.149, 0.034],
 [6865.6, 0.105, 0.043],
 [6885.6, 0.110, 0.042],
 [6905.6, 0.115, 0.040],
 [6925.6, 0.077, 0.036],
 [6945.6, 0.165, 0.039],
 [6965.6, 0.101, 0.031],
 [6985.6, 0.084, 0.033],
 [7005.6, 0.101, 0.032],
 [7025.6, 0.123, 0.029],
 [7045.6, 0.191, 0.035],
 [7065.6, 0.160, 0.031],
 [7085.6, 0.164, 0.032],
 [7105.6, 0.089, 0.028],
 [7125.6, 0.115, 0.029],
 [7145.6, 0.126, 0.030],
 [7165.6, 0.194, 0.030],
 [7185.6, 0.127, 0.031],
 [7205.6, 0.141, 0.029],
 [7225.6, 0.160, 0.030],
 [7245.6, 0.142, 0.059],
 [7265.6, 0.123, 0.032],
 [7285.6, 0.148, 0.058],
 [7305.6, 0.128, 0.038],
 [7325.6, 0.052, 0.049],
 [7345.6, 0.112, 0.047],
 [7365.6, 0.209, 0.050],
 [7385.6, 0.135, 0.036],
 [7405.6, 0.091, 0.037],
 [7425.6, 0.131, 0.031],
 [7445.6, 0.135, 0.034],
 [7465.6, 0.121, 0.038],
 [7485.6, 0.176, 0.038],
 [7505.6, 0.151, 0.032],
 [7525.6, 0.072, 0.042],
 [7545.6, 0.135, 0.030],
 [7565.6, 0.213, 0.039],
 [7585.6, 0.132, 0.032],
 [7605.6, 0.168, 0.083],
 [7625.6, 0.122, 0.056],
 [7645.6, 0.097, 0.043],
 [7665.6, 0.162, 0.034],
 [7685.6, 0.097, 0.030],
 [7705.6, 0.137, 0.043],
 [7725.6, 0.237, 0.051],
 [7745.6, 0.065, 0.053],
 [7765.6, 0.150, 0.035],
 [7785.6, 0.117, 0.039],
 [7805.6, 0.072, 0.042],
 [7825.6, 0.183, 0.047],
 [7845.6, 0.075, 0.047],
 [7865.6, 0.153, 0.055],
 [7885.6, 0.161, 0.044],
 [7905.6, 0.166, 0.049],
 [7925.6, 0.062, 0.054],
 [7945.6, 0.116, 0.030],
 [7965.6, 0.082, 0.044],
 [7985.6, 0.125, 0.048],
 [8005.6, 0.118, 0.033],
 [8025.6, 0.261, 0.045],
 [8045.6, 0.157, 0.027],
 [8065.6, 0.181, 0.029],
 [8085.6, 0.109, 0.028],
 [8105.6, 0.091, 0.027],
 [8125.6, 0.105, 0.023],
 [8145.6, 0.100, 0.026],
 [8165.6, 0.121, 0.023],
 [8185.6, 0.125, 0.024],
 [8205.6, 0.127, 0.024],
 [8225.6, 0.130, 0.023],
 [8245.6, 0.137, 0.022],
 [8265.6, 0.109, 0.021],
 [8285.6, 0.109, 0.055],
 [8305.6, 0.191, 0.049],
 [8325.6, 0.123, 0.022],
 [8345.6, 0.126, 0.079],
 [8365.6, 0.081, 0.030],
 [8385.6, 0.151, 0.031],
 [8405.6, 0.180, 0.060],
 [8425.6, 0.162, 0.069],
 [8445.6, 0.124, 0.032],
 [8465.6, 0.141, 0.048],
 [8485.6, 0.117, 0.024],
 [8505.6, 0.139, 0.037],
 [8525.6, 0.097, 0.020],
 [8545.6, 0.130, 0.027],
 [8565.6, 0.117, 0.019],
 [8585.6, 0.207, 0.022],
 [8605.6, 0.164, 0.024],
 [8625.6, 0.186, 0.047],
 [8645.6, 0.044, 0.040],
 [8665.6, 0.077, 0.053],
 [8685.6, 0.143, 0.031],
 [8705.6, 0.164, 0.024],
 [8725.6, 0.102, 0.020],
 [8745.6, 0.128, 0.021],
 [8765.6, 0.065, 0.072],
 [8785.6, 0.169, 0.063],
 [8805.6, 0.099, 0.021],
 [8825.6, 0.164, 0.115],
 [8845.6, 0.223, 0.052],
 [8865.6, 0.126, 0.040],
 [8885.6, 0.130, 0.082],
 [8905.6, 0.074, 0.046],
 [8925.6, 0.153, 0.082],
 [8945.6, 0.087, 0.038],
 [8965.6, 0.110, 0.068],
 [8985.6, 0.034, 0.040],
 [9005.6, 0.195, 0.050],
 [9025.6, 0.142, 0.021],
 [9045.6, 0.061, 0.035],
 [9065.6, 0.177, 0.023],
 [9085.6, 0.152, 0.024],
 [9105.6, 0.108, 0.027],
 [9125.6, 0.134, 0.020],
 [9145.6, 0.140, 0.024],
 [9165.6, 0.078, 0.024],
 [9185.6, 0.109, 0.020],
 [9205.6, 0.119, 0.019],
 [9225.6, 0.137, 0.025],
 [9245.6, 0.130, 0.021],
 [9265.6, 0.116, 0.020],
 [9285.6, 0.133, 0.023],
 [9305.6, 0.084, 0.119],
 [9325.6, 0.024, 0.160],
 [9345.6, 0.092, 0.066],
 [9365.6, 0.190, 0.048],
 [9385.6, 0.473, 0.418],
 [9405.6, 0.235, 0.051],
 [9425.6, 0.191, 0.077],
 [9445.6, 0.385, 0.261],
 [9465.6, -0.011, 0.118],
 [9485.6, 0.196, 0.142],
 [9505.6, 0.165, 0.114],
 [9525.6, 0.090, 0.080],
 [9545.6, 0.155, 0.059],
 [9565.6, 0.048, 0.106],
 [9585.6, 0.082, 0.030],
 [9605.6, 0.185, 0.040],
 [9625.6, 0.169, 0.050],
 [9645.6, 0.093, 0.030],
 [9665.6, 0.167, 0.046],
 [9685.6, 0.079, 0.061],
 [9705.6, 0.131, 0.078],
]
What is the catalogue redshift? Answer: 1.517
